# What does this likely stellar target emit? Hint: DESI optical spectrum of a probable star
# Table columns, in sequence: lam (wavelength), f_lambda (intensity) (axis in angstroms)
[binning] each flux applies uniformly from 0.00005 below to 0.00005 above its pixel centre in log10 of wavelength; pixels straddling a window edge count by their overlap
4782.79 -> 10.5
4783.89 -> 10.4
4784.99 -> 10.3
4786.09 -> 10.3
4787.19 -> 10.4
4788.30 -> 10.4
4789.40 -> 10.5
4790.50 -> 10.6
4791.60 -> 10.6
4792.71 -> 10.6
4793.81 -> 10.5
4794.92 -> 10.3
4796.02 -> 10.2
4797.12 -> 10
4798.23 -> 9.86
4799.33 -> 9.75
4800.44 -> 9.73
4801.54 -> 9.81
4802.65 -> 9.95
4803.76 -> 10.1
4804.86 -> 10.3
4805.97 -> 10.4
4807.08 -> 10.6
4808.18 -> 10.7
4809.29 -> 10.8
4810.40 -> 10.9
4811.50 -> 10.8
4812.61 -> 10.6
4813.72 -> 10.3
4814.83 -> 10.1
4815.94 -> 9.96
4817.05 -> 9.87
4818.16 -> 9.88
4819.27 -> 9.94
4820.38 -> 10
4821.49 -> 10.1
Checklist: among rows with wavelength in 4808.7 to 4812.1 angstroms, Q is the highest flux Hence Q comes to 10.9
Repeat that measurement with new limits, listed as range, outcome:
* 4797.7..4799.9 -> 9.86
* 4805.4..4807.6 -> 10.6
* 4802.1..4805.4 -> 10.3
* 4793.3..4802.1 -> 10.5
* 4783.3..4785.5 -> 10.4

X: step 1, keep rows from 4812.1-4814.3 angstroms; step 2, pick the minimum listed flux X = 10.3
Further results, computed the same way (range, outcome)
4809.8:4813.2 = 10.6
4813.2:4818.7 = 9.87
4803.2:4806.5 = 10.1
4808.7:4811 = 10.8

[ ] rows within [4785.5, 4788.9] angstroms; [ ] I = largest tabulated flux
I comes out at 10.4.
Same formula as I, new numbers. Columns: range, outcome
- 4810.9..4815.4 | 10.8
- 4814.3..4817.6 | 10.1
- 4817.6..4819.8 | 9.94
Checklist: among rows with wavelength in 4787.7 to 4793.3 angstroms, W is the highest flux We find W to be 10.6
